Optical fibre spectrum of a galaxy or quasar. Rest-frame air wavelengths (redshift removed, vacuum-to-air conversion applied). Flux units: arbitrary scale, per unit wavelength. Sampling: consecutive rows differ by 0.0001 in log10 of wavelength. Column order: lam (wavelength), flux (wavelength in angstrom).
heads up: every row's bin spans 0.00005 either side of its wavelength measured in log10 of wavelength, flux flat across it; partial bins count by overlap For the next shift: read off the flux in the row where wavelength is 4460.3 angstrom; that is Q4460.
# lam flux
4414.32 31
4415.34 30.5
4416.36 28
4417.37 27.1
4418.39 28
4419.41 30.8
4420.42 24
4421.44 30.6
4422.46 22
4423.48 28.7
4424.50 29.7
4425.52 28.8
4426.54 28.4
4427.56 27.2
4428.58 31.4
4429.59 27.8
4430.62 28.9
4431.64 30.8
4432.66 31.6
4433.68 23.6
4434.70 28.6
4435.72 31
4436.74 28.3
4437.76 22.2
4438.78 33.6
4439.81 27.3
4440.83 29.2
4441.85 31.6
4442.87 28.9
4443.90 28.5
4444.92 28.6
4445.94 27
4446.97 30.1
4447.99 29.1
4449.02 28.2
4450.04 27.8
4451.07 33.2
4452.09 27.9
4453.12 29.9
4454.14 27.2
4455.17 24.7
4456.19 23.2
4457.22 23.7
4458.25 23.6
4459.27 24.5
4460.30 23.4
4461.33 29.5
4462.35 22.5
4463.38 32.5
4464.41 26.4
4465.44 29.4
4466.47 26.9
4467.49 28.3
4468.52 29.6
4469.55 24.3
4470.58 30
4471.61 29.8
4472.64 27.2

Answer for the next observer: 23.4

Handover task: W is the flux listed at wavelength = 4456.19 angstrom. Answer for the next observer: 23.2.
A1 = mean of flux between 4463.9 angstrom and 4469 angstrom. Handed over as 28.1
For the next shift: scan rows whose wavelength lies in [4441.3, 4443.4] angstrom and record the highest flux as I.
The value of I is 31.6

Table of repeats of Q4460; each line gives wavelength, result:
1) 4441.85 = 31.6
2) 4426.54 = 28.4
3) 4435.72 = 31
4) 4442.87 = 28.9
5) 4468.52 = 29.6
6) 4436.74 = 28.3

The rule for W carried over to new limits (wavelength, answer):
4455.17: 24.7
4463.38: 32.5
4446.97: 30.1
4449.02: 28.2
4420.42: 24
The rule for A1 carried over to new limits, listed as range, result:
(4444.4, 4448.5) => 28.7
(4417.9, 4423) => 27.1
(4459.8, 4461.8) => 26.4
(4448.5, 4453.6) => 29.4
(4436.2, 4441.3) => 28.1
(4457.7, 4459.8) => 24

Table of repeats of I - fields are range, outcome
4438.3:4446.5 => 33.6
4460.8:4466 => 32.5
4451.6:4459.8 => 29.9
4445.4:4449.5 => 30.1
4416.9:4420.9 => 30.8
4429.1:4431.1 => 28.9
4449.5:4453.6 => 33.2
